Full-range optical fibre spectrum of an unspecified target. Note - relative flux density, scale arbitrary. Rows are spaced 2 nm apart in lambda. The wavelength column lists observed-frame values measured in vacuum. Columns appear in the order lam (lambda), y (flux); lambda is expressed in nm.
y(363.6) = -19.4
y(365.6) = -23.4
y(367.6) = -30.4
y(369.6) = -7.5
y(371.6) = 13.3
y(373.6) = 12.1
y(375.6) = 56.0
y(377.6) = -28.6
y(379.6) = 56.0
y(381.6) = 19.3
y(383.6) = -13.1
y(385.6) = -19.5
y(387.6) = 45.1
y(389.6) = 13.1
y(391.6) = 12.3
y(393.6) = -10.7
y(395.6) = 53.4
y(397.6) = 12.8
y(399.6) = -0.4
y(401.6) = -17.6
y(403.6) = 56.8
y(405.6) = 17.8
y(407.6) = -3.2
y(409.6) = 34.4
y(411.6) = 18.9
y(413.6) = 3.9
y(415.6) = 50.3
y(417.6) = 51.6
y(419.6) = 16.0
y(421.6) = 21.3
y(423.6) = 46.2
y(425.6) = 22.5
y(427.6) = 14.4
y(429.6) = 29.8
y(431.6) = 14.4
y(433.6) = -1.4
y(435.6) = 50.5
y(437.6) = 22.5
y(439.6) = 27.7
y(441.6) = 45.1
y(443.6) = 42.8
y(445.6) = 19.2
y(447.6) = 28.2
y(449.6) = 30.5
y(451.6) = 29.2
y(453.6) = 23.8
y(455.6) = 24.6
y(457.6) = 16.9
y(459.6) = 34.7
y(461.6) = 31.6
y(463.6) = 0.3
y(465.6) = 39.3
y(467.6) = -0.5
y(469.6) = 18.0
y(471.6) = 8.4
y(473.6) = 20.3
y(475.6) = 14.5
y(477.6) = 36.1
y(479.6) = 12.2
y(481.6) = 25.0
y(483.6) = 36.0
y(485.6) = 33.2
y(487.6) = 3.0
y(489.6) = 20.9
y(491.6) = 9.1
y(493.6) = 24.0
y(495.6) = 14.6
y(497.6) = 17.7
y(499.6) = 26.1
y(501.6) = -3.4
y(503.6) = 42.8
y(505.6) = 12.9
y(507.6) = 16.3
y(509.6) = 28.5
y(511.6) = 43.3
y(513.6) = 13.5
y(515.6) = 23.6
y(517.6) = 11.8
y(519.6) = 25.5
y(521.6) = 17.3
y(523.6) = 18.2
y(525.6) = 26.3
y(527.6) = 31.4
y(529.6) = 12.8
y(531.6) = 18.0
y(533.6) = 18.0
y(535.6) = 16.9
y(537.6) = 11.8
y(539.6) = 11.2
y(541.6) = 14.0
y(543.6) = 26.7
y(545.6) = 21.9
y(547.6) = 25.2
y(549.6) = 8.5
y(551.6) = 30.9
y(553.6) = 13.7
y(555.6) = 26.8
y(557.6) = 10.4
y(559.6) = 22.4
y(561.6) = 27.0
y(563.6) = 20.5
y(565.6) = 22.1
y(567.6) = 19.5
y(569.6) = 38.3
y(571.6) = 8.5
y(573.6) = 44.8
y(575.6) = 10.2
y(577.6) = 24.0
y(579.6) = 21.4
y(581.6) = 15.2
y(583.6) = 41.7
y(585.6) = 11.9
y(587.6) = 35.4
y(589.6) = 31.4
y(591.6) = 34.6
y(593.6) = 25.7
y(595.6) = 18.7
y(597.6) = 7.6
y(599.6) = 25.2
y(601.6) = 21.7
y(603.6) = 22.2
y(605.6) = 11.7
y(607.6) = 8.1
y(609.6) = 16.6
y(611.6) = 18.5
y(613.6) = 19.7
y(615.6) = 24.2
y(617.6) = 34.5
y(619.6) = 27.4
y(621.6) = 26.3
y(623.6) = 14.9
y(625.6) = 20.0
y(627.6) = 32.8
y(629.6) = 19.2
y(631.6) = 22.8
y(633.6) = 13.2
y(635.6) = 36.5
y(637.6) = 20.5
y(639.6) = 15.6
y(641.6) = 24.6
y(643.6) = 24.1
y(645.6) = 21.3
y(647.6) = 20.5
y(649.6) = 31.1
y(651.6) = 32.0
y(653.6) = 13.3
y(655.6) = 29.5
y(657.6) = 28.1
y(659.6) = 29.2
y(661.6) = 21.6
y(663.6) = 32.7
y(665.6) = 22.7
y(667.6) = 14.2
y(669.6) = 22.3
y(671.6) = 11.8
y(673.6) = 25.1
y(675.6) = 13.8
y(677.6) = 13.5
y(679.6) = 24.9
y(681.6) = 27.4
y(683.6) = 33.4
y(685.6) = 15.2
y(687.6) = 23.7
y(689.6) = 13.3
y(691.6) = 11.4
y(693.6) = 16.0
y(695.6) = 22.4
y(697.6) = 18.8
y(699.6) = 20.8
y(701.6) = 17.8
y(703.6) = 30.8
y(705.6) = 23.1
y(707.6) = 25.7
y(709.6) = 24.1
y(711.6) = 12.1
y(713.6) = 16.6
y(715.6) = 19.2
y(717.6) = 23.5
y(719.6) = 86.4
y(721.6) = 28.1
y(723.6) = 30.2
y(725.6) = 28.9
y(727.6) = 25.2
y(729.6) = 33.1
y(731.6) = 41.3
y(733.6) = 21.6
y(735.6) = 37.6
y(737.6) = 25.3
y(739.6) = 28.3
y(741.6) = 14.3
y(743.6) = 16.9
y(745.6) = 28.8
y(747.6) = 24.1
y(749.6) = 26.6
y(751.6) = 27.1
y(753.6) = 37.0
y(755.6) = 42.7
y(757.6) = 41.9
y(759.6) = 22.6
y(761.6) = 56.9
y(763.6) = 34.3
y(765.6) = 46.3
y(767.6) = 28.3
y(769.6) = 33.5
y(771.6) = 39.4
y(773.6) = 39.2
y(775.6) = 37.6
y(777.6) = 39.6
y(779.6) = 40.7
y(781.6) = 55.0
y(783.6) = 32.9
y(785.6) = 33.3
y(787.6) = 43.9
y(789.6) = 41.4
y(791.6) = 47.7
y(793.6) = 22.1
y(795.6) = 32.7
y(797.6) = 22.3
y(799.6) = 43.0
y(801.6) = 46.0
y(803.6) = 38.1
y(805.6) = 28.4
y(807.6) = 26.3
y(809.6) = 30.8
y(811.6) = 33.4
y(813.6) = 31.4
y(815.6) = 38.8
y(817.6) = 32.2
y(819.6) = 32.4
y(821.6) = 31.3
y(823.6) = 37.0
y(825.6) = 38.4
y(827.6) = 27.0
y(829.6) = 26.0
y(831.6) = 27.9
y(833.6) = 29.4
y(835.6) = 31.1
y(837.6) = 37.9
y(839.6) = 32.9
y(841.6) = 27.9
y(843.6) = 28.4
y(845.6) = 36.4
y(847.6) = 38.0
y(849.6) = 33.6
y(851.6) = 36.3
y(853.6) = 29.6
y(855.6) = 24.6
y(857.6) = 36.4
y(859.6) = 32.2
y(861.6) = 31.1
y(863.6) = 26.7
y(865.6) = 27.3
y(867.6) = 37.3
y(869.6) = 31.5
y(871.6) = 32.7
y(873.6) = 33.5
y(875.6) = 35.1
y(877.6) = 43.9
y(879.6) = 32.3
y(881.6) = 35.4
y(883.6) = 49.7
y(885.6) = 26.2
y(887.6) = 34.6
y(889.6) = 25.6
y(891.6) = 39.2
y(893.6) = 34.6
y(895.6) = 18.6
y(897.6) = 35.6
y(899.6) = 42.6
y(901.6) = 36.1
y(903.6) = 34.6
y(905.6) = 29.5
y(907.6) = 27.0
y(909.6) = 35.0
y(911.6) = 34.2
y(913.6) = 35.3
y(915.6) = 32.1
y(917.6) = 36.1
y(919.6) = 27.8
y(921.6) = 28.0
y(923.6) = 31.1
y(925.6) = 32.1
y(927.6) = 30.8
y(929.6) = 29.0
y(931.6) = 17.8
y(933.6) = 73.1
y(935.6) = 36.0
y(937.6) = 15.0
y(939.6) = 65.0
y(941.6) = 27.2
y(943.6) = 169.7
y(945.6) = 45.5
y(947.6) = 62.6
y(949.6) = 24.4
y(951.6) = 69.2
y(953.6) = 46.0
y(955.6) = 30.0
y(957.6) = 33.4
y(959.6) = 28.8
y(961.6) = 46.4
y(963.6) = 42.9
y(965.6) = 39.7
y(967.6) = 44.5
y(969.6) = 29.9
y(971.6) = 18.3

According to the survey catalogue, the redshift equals 0.931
